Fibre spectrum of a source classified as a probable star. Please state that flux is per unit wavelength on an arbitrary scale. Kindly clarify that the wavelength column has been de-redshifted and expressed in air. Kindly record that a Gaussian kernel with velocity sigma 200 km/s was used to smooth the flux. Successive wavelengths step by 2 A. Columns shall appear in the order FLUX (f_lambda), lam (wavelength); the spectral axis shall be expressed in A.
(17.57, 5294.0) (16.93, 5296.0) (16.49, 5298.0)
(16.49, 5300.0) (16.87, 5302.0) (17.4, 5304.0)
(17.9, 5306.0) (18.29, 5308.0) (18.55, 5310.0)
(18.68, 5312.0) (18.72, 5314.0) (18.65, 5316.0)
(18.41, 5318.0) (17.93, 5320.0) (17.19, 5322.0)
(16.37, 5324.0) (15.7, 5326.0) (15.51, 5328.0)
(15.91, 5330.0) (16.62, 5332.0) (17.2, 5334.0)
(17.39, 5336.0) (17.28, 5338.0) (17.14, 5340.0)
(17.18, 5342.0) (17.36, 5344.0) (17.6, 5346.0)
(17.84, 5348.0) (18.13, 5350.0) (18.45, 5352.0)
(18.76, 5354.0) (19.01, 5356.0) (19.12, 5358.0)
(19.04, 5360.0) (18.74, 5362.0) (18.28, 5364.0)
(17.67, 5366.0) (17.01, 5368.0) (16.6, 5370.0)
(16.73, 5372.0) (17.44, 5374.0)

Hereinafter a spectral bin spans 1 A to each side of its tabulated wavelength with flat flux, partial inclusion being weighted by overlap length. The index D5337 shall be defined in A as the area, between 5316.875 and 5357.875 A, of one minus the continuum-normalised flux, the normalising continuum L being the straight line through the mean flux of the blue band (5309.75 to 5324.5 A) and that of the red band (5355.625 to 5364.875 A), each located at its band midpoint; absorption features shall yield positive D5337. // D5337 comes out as 2.3 A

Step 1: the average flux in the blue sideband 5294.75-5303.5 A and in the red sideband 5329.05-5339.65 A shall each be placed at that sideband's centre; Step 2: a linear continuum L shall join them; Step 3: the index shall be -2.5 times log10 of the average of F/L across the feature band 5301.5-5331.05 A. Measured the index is -0.04 mag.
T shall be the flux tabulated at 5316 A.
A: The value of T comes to 18.65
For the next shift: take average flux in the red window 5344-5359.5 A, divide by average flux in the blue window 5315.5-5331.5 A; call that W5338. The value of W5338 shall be 1.1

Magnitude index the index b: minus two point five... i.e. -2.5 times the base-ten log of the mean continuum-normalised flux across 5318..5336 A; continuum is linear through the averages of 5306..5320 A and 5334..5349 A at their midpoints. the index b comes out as 0.08 mag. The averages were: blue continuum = 18.5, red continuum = 17.4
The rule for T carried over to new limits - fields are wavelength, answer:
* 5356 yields 19.01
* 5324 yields 16.37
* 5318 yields 18.41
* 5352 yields 18.45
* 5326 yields 15.7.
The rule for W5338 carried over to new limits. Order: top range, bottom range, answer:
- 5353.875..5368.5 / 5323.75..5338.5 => 1.12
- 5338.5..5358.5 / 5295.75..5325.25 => 1.02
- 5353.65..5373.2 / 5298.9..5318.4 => 1.01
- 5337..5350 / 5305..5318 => 0.95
